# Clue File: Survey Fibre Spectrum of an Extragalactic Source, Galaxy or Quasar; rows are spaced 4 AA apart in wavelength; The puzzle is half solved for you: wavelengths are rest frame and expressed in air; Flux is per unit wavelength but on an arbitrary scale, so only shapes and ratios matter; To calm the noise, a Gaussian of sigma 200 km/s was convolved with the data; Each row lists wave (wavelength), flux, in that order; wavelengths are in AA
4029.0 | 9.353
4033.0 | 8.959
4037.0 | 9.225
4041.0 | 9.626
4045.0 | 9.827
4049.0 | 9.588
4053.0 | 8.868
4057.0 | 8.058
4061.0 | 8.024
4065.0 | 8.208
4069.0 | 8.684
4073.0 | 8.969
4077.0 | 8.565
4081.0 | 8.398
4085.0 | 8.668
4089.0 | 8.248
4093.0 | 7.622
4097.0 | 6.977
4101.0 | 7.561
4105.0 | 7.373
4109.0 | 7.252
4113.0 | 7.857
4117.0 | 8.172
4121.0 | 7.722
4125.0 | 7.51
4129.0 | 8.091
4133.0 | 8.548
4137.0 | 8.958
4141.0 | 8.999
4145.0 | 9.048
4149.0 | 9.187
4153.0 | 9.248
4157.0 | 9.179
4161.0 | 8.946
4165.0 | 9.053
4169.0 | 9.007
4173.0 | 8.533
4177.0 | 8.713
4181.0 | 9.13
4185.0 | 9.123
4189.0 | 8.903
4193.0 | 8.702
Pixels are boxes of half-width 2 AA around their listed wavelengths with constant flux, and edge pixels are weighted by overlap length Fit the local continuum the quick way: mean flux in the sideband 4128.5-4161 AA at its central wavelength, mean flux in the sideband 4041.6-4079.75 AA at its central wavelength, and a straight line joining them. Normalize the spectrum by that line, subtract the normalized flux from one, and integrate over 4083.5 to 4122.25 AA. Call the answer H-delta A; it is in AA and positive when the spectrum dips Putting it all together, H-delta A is 4.9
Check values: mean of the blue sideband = 8.78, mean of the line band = 7.73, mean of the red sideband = 8.95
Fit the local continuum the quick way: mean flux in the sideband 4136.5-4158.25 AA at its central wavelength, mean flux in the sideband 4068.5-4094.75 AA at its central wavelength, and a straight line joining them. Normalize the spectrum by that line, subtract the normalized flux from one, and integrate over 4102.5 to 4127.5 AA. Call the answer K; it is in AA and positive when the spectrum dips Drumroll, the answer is 3.2 AA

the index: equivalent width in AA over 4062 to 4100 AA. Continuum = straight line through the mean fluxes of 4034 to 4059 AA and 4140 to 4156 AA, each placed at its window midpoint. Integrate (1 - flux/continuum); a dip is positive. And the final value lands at 3.87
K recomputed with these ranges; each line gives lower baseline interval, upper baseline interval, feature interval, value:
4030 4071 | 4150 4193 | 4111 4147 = 2.5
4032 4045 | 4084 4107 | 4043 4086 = -0.5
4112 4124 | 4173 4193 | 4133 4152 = -1.7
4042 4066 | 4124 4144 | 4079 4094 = 0.7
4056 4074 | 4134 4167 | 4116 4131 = 1.7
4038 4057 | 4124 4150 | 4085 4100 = 2.0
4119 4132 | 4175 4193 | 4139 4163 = -2.3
